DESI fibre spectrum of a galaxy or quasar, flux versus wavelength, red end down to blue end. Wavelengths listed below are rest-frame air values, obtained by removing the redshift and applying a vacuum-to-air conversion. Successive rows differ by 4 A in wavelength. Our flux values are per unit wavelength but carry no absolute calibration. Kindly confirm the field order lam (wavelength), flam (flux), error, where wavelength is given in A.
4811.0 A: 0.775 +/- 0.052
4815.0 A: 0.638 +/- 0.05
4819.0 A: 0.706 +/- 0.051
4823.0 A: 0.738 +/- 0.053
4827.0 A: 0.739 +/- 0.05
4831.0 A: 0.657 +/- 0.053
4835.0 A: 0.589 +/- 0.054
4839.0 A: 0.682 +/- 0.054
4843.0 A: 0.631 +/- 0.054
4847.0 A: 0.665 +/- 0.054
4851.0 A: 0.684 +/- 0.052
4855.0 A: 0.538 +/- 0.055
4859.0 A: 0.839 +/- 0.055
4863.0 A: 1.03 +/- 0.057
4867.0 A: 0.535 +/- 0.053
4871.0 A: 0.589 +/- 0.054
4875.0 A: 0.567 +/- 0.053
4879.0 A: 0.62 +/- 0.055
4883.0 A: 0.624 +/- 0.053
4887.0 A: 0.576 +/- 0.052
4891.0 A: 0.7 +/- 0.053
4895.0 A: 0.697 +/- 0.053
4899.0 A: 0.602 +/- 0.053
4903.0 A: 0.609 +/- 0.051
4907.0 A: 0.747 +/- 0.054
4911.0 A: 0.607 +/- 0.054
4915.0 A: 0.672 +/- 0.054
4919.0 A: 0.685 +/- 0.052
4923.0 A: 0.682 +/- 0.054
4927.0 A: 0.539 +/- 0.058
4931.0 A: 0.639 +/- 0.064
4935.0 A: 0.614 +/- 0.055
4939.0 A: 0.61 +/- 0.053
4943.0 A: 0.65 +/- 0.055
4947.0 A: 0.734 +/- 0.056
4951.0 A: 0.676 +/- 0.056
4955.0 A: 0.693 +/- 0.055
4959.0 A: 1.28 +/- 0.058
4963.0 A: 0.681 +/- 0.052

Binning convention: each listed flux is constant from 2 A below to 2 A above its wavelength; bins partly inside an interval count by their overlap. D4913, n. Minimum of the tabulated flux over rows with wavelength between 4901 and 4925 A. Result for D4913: 0.607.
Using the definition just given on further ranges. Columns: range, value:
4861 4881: 0.535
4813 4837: 0.589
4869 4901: 0.567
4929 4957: 0.61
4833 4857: 0.538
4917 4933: 0.539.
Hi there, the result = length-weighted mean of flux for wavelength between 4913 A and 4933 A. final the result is 0.643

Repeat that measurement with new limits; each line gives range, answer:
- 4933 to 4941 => 0.612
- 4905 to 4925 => 0.679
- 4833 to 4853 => 0.65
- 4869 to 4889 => 0.595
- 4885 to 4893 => 0.638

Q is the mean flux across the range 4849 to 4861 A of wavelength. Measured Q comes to 0.687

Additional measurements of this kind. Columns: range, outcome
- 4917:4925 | 0.683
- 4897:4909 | 0.653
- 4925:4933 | 0.589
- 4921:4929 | 0.611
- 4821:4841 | 0.681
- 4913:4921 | 0.679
